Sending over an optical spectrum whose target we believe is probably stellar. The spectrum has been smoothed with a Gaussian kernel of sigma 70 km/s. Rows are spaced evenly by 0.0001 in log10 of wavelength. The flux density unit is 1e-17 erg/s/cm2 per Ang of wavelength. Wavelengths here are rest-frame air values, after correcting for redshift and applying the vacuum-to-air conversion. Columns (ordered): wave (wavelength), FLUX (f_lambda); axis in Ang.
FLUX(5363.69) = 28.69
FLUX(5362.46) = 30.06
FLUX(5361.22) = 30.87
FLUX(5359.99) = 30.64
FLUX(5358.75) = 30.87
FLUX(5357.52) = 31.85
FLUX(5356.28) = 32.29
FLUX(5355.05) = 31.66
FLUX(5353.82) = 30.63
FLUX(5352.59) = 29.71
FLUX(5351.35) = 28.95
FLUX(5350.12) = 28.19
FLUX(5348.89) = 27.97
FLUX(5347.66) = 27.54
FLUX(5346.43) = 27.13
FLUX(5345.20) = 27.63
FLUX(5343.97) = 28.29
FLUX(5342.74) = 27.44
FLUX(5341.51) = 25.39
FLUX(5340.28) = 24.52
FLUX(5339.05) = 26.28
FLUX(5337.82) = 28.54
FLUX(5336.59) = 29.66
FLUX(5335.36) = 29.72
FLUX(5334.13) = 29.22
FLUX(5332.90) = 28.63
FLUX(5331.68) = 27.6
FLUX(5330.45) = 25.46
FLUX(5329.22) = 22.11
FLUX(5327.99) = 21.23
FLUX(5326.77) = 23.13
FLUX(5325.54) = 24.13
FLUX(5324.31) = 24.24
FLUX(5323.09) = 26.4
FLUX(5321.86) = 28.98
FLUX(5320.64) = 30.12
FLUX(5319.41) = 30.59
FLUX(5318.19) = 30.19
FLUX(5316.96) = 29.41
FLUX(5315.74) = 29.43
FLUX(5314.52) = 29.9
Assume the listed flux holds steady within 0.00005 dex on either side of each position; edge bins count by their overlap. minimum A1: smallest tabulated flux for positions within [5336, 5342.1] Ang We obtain 24.52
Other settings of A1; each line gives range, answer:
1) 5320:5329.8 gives 21.23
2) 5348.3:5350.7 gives 27.97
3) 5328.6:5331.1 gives 22.11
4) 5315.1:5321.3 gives 29.41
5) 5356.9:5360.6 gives 30.64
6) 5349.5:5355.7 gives 28.19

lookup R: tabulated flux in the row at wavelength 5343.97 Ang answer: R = 28.29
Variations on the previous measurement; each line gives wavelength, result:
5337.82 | 28.54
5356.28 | 32.29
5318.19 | 30.19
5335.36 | 29.72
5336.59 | 29.66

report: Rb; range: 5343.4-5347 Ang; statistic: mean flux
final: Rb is 27.7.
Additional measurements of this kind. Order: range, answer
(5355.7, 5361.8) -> 31.3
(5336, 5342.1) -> 26.9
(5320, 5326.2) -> 26.7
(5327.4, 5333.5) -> 25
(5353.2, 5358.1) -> 31.6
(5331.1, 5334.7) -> 28.5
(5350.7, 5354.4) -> 29.7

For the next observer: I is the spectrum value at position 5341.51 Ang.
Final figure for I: 25.39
